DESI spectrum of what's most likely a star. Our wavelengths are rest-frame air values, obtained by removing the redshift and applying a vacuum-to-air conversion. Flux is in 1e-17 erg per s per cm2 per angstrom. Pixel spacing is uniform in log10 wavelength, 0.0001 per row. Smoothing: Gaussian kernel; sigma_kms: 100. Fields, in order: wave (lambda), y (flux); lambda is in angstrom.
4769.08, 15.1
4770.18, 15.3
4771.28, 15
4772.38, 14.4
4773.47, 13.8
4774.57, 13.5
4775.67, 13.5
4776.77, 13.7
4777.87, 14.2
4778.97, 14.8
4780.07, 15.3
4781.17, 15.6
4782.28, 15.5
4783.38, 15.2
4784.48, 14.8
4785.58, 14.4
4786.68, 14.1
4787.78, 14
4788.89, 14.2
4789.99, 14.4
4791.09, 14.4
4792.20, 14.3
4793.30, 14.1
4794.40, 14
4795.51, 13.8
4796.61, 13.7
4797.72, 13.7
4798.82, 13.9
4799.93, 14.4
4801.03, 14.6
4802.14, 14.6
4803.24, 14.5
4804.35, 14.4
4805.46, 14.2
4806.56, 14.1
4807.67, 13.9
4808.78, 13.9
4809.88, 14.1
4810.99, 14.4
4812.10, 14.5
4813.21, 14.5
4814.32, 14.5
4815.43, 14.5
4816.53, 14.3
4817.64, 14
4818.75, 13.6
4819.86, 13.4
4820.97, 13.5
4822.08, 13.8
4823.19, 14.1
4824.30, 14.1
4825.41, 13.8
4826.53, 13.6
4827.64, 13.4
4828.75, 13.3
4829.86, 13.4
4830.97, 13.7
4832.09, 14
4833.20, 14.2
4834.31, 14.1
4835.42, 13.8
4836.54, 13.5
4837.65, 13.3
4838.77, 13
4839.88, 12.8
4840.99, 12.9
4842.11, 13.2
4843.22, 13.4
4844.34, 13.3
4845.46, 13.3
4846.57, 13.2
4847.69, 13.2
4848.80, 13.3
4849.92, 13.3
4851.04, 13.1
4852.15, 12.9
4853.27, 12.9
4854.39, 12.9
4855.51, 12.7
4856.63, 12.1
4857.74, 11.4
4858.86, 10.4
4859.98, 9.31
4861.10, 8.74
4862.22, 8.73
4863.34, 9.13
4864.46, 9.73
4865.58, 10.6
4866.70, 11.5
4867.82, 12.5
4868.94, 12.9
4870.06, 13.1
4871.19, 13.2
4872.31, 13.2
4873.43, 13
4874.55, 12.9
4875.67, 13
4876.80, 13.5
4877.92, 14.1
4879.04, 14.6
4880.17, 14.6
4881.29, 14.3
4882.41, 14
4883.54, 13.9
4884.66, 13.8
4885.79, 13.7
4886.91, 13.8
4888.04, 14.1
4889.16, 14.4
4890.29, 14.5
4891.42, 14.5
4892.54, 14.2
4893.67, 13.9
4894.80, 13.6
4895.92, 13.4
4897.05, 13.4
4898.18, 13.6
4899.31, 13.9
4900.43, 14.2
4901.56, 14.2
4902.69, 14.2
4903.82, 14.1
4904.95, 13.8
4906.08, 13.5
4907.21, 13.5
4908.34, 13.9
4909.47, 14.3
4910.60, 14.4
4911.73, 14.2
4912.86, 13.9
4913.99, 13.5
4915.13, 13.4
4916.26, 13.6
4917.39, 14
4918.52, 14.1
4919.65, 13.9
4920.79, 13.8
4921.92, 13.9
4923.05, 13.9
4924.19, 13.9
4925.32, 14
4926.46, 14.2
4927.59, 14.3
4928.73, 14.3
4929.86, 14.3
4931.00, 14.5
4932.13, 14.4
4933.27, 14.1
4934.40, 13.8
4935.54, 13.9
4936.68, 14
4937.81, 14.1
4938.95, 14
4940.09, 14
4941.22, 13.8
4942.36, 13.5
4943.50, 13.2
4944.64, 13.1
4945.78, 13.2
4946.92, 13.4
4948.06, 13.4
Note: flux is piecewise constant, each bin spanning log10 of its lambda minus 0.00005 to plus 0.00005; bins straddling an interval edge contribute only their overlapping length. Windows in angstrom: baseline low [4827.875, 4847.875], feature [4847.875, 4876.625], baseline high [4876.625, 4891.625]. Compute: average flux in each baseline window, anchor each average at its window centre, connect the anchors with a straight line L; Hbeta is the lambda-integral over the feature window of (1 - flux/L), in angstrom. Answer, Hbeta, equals 4.0 angstrom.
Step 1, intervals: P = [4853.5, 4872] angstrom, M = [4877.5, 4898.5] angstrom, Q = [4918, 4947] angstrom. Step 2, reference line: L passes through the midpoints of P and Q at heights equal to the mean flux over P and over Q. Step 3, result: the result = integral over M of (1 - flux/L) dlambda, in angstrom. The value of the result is -3.1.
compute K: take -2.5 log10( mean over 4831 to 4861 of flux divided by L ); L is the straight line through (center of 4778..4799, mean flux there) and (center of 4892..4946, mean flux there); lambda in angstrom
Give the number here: 0.108 mag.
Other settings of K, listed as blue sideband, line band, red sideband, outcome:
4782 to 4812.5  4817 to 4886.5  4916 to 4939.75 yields 0.10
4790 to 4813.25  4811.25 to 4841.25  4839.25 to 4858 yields -0.02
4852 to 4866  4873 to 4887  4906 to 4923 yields -0.15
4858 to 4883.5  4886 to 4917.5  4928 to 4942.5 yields -0.07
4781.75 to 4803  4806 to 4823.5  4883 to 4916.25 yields 0.01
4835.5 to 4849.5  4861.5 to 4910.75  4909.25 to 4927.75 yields 0.03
